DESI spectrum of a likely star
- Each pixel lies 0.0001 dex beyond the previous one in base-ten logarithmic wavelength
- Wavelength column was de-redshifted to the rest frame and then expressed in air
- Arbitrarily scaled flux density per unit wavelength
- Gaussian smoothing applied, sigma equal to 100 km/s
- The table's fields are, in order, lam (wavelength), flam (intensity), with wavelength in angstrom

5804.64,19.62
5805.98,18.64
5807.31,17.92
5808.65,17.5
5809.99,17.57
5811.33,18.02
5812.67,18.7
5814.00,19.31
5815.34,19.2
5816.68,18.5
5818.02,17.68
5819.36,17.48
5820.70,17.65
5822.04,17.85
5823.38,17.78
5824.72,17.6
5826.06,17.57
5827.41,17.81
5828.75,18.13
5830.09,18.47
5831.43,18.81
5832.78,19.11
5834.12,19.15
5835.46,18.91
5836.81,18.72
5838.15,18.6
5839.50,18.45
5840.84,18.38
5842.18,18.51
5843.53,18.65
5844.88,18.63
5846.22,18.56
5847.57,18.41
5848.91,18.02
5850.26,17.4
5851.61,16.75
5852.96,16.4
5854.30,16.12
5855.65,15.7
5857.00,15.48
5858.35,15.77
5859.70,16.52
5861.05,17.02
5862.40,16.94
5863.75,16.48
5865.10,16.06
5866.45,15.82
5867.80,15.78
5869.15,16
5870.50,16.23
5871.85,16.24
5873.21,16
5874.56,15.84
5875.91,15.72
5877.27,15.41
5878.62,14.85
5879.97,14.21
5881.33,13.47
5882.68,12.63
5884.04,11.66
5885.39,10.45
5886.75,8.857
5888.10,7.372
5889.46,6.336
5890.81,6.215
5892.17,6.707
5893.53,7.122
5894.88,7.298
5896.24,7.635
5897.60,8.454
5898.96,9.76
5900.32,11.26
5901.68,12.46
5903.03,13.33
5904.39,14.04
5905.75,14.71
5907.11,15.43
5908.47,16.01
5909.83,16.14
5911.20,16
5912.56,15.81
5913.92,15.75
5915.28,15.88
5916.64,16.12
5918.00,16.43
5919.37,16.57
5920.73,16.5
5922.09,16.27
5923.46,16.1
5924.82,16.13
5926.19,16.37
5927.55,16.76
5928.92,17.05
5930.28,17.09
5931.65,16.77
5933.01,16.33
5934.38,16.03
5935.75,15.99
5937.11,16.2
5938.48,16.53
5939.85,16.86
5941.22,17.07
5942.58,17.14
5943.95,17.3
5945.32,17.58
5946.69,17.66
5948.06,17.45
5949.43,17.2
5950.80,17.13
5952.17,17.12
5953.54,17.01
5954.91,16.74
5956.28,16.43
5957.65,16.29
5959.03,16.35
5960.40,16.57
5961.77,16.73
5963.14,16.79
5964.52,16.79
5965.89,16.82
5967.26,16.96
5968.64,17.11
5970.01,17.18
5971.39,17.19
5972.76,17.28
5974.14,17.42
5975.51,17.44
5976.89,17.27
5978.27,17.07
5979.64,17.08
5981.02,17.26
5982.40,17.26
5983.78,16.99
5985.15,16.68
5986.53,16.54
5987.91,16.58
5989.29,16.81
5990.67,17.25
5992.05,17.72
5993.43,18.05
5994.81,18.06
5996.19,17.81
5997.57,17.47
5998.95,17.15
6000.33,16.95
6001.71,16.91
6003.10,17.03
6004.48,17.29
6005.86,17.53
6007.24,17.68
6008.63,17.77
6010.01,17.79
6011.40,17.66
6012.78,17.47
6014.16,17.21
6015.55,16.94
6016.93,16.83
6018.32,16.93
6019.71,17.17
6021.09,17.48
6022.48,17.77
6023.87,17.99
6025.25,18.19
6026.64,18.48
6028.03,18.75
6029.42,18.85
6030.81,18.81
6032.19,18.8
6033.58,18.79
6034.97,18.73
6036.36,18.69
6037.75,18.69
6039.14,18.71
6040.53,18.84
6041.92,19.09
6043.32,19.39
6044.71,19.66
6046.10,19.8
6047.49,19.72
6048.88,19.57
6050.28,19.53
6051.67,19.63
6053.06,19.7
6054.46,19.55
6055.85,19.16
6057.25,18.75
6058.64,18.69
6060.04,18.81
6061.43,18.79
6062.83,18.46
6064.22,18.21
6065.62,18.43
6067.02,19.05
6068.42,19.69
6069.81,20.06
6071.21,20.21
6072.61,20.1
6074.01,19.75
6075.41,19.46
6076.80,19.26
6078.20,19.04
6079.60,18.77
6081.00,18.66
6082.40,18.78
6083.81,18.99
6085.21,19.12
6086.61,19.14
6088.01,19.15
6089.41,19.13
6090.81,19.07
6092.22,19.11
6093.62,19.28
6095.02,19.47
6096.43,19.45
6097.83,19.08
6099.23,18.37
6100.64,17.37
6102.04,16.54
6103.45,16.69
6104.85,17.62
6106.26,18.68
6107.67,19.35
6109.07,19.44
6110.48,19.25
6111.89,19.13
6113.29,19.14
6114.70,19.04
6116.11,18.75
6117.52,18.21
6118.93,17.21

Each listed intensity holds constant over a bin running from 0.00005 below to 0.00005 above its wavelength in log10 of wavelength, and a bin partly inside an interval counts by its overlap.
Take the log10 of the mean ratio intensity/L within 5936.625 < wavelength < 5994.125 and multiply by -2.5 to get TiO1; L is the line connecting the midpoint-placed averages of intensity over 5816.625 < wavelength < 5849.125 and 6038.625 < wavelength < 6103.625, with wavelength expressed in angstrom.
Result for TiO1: 0.10 mag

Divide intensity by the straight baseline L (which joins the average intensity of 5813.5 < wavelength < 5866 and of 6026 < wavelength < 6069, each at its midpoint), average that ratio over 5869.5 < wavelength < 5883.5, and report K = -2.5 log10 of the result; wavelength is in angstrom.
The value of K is 0.19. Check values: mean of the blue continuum 17.7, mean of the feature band 15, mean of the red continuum 19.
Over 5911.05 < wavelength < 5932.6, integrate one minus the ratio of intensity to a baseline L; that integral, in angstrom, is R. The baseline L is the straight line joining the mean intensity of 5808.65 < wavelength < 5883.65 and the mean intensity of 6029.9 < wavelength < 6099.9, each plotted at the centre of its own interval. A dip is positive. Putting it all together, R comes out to 1.8 angstrom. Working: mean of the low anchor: 17.2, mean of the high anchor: 19.1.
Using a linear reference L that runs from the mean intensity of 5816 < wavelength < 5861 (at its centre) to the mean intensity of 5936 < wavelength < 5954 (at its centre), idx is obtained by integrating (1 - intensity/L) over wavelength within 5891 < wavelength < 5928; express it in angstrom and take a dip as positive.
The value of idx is 7.8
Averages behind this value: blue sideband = 17.8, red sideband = 17.1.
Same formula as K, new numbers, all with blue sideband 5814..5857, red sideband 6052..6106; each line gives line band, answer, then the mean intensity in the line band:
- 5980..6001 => 0.08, 17.2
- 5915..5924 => 0.13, 16.3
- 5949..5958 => 0.10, 16.9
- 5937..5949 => 0.08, 17.1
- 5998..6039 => 0.05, 17.8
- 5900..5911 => 0.26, 14.3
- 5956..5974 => 0.10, 16.8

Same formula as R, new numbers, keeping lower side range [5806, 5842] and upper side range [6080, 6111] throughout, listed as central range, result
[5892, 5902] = 5.20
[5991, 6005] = 0.84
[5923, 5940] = 1.82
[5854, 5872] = 2.15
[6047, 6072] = -0.76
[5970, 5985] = 1.07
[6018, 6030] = 0.40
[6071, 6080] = -0.40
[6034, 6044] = -0.14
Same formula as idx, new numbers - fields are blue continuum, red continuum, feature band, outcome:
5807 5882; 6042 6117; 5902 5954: 4.6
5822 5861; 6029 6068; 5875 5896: 8.7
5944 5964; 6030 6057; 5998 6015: 0.8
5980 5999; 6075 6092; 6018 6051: -1.1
